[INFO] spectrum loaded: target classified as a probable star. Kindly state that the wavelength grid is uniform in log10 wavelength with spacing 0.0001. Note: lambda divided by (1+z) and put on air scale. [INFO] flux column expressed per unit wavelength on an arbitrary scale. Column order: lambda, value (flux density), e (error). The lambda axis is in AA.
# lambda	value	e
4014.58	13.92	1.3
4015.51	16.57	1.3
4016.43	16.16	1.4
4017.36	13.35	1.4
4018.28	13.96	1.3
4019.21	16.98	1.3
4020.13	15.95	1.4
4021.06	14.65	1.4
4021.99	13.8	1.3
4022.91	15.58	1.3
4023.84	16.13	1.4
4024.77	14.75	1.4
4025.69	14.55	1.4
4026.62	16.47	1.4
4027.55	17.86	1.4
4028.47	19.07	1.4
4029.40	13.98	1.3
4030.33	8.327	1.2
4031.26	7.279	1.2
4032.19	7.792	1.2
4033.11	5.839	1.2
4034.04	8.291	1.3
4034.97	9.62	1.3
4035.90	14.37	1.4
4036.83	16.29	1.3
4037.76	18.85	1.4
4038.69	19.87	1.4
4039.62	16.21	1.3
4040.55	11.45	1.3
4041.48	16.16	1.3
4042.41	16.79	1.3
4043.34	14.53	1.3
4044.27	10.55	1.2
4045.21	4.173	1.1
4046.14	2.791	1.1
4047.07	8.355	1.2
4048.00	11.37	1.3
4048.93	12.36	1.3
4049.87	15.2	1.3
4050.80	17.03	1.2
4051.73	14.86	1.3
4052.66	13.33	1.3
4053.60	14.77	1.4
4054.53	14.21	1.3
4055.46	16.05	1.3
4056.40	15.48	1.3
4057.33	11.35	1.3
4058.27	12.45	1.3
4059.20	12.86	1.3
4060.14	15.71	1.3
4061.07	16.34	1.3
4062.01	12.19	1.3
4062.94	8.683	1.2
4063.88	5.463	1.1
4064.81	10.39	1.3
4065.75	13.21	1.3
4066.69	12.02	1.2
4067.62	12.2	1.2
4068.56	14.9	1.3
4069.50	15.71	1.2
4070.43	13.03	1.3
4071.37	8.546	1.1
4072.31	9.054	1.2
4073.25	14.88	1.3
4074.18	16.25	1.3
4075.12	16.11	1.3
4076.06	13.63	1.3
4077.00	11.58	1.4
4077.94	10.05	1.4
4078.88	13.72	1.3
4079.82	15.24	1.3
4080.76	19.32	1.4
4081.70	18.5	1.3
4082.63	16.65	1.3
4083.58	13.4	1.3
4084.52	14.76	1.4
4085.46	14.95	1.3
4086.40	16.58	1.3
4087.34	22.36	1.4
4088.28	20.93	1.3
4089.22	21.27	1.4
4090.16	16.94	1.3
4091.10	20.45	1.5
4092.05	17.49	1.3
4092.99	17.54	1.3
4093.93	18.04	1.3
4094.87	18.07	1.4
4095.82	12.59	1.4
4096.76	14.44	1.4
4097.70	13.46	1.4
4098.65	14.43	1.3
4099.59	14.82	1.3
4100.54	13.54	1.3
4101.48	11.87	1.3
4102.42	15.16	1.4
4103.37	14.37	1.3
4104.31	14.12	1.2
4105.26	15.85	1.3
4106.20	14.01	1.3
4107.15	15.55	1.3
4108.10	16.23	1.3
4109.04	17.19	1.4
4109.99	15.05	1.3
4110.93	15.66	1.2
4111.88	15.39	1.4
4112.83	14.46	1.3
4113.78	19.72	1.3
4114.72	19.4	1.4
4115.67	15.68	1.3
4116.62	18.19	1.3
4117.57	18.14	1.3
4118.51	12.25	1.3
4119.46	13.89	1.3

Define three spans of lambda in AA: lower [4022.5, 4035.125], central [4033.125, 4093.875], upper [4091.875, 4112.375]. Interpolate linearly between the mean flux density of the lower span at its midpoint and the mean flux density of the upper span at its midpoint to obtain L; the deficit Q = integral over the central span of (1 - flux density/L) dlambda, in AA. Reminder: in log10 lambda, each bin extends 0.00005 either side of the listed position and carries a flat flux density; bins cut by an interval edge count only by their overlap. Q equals -0.74 AA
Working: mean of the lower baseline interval 12.6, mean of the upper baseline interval 15.2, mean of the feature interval 14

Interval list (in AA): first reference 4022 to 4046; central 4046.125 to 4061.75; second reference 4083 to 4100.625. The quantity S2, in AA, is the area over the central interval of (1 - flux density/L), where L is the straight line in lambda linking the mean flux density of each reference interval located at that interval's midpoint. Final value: 1.0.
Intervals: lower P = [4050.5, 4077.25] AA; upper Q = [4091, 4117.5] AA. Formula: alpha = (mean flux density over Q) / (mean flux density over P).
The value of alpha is 1.20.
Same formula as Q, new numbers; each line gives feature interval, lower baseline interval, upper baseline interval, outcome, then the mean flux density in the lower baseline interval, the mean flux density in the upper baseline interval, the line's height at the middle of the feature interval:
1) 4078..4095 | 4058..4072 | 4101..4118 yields -4.09 AA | 12.2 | 15.9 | 14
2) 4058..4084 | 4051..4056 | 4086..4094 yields 5.55 AA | 14.8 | 19.2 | 16.9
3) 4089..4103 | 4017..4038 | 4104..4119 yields -0.27 AA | 13.6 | 16.1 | 15.6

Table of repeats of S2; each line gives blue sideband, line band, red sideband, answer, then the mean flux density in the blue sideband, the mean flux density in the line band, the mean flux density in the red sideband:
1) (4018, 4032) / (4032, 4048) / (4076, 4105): 3.1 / 14.5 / 11.9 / 15.8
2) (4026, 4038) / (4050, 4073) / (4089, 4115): 1.6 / 12.5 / 13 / 15.9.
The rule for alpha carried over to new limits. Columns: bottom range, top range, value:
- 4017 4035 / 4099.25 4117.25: 1.17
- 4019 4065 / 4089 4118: 1.22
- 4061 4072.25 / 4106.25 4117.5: 1.42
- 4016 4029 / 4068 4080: 0.84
